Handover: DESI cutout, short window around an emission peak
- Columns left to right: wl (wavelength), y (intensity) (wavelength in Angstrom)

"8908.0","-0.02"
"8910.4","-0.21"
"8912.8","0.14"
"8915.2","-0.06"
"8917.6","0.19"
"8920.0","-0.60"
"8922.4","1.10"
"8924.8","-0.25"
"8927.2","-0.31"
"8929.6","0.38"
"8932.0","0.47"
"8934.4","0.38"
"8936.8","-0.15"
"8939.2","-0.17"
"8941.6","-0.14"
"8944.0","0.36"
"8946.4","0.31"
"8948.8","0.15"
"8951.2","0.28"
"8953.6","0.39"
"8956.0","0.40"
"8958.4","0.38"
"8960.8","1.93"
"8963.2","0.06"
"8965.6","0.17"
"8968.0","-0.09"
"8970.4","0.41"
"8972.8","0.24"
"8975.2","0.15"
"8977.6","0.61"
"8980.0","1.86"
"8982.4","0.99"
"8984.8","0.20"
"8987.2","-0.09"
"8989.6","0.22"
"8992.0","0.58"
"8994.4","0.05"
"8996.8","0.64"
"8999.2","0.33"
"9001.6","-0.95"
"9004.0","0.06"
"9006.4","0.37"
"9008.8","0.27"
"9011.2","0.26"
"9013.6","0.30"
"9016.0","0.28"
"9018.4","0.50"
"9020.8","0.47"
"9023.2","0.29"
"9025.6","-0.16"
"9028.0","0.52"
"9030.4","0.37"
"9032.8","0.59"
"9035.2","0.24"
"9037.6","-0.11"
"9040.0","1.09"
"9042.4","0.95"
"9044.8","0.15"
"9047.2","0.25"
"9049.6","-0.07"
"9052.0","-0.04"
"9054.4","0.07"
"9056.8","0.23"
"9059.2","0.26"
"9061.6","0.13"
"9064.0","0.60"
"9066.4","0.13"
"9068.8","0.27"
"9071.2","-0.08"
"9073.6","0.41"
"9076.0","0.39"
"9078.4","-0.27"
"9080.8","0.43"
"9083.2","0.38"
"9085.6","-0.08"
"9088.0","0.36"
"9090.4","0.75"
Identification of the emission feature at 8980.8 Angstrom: H-beta 4861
